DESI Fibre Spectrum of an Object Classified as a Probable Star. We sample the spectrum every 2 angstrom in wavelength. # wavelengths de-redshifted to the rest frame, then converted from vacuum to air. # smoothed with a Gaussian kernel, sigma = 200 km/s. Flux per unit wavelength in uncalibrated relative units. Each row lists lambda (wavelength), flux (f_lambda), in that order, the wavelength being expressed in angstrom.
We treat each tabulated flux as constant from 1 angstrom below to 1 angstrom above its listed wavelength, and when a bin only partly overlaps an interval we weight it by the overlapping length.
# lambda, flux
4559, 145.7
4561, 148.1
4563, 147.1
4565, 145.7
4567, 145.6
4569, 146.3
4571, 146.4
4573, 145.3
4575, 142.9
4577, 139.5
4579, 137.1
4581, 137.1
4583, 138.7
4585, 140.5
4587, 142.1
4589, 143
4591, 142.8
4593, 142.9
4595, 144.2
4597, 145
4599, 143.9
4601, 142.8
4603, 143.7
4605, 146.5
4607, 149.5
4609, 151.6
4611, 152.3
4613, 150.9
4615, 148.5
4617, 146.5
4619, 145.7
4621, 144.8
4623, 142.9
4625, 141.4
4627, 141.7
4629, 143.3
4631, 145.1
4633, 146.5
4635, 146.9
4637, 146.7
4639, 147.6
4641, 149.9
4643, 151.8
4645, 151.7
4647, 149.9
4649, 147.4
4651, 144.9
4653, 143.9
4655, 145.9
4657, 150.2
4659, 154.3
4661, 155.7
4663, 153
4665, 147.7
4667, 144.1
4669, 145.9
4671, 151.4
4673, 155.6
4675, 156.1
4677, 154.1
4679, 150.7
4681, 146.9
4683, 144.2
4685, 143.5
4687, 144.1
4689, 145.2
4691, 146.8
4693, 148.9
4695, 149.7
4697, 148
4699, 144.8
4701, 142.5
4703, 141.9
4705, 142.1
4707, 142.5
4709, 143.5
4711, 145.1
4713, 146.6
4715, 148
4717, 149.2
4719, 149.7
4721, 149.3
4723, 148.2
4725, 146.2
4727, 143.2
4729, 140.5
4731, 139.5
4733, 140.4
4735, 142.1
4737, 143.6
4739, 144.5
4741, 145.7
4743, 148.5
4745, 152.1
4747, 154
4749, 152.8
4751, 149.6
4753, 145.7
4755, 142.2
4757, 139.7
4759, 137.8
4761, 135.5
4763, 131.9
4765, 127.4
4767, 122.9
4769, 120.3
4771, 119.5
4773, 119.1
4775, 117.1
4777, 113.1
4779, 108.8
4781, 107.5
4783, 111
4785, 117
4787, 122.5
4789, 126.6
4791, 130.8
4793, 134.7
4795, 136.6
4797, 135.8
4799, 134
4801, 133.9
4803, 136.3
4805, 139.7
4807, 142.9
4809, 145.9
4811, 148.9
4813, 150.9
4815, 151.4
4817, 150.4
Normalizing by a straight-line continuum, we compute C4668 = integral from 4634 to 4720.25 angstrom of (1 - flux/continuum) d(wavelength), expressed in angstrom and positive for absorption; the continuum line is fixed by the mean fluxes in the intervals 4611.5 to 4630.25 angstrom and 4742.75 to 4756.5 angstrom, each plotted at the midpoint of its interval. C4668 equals -0.6 angstrom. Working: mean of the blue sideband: 145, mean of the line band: 148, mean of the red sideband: 149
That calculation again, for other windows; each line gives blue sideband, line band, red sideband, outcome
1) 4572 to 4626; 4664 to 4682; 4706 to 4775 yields -0.98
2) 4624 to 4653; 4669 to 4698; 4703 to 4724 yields -0.48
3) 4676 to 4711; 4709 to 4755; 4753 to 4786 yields -4.05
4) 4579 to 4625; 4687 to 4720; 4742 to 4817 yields -1.77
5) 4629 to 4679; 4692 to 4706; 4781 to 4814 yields -0.10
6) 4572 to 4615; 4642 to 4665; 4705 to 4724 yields -0.71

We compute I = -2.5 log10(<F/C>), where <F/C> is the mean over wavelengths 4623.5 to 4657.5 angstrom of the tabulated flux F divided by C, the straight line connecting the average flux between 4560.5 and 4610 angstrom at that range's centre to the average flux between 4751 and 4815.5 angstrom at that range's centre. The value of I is -0.05 mag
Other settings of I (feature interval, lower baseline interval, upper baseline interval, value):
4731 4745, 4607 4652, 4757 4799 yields -0.11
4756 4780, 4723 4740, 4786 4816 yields 0.13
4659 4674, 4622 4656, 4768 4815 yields -0.06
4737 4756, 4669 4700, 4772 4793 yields -0.15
